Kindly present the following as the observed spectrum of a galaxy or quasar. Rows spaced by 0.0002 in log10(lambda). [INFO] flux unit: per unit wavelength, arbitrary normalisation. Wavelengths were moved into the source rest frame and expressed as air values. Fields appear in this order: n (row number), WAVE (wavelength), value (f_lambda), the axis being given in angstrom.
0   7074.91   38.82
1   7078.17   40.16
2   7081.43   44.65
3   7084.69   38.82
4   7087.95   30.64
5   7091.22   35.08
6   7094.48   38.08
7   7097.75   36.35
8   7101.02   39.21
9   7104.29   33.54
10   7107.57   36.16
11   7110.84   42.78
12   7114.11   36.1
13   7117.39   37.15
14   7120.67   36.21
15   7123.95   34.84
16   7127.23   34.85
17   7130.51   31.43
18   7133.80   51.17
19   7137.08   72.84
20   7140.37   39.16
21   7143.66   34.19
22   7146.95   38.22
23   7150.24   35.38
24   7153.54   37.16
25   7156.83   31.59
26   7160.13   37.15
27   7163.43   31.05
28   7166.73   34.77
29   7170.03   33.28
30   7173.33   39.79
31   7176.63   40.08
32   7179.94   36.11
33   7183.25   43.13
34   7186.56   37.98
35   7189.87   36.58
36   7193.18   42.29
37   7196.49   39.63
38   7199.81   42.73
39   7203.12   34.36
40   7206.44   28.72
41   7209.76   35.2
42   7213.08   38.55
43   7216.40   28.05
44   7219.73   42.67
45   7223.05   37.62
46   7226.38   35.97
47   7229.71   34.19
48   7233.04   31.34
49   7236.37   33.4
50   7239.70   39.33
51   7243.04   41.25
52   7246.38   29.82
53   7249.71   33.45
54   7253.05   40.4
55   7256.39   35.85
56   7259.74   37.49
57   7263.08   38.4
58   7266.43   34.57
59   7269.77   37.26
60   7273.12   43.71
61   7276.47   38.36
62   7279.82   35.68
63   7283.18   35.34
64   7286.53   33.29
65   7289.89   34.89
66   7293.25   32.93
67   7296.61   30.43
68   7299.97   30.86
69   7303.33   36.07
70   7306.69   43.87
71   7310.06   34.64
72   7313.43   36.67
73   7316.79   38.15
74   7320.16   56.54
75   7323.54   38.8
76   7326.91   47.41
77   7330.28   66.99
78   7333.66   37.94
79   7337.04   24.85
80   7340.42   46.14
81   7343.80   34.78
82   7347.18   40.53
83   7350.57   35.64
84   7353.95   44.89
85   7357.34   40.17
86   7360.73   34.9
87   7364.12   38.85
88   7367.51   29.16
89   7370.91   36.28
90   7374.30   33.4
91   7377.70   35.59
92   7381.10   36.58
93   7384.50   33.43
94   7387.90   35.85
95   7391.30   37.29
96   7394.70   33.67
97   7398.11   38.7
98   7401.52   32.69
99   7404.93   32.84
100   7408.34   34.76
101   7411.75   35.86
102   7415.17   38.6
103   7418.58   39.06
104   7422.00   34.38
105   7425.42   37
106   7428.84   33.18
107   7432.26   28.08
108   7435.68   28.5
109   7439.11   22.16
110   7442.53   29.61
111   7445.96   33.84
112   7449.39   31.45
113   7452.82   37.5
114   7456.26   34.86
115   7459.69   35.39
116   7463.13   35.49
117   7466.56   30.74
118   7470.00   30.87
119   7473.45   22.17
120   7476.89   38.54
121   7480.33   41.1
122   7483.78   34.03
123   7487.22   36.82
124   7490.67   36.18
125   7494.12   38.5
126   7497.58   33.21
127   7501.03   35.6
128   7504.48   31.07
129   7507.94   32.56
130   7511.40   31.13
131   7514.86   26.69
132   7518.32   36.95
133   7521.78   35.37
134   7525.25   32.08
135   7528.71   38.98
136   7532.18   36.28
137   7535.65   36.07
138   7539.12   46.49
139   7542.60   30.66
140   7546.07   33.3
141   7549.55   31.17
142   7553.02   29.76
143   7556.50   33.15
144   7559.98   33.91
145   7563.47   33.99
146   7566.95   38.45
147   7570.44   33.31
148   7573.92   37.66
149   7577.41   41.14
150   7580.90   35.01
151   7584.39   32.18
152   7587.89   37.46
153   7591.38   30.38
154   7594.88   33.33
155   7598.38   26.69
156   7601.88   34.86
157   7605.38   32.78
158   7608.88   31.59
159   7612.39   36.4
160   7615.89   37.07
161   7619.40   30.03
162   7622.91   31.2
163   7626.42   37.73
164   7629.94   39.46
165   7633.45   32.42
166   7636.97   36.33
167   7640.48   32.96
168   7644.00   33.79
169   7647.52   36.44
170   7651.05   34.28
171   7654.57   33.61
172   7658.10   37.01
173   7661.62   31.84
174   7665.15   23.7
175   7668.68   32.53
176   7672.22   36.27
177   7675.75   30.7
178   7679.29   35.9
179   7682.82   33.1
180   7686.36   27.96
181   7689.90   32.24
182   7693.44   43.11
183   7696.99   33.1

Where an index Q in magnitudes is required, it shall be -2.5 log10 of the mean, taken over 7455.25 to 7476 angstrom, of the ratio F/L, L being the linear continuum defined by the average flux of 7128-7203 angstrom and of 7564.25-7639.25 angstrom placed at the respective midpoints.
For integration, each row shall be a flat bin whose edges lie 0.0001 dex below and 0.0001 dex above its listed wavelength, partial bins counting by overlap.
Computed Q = 0.14 mag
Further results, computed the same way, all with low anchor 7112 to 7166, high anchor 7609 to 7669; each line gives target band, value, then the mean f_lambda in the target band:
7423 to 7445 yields 0.19 mag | 30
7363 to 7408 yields 0.04 mag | 34.9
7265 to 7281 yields -0.02 mag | 38.1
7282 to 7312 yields 0.07 mag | 34.7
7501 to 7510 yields 0.08 mag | 32.5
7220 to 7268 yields 0.04 mag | 36.1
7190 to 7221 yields 0.03 mag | 36.8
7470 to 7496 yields 0.01 mag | 35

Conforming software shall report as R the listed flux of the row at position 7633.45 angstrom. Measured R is 32.42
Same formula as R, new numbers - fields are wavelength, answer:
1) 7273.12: 43.71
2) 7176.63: 40.08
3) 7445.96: 33.84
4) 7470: 30.87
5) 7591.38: 30.38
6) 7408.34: 34.76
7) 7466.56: 30.74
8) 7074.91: 38.82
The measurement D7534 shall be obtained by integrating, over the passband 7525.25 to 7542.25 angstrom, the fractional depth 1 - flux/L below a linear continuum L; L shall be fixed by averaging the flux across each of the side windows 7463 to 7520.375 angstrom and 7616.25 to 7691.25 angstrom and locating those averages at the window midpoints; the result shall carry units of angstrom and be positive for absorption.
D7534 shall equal -2.26 angstrom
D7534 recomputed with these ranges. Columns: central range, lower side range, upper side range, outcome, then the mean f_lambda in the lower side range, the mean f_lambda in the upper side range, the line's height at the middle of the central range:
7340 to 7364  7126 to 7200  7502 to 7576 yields -1.6 angstrom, 39.1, 34.3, 36.7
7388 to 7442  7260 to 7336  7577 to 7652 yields 5.1 angstrom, 39.1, 34.1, 37.2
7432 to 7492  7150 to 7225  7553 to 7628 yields 3.8 angstrom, 36.7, 34.1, 34.9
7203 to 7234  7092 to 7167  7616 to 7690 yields 2.2 angstrom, 38.3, 33.4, 37.4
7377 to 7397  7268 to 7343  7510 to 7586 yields 1.1 angstrom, 39.1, 34.7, 37.6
